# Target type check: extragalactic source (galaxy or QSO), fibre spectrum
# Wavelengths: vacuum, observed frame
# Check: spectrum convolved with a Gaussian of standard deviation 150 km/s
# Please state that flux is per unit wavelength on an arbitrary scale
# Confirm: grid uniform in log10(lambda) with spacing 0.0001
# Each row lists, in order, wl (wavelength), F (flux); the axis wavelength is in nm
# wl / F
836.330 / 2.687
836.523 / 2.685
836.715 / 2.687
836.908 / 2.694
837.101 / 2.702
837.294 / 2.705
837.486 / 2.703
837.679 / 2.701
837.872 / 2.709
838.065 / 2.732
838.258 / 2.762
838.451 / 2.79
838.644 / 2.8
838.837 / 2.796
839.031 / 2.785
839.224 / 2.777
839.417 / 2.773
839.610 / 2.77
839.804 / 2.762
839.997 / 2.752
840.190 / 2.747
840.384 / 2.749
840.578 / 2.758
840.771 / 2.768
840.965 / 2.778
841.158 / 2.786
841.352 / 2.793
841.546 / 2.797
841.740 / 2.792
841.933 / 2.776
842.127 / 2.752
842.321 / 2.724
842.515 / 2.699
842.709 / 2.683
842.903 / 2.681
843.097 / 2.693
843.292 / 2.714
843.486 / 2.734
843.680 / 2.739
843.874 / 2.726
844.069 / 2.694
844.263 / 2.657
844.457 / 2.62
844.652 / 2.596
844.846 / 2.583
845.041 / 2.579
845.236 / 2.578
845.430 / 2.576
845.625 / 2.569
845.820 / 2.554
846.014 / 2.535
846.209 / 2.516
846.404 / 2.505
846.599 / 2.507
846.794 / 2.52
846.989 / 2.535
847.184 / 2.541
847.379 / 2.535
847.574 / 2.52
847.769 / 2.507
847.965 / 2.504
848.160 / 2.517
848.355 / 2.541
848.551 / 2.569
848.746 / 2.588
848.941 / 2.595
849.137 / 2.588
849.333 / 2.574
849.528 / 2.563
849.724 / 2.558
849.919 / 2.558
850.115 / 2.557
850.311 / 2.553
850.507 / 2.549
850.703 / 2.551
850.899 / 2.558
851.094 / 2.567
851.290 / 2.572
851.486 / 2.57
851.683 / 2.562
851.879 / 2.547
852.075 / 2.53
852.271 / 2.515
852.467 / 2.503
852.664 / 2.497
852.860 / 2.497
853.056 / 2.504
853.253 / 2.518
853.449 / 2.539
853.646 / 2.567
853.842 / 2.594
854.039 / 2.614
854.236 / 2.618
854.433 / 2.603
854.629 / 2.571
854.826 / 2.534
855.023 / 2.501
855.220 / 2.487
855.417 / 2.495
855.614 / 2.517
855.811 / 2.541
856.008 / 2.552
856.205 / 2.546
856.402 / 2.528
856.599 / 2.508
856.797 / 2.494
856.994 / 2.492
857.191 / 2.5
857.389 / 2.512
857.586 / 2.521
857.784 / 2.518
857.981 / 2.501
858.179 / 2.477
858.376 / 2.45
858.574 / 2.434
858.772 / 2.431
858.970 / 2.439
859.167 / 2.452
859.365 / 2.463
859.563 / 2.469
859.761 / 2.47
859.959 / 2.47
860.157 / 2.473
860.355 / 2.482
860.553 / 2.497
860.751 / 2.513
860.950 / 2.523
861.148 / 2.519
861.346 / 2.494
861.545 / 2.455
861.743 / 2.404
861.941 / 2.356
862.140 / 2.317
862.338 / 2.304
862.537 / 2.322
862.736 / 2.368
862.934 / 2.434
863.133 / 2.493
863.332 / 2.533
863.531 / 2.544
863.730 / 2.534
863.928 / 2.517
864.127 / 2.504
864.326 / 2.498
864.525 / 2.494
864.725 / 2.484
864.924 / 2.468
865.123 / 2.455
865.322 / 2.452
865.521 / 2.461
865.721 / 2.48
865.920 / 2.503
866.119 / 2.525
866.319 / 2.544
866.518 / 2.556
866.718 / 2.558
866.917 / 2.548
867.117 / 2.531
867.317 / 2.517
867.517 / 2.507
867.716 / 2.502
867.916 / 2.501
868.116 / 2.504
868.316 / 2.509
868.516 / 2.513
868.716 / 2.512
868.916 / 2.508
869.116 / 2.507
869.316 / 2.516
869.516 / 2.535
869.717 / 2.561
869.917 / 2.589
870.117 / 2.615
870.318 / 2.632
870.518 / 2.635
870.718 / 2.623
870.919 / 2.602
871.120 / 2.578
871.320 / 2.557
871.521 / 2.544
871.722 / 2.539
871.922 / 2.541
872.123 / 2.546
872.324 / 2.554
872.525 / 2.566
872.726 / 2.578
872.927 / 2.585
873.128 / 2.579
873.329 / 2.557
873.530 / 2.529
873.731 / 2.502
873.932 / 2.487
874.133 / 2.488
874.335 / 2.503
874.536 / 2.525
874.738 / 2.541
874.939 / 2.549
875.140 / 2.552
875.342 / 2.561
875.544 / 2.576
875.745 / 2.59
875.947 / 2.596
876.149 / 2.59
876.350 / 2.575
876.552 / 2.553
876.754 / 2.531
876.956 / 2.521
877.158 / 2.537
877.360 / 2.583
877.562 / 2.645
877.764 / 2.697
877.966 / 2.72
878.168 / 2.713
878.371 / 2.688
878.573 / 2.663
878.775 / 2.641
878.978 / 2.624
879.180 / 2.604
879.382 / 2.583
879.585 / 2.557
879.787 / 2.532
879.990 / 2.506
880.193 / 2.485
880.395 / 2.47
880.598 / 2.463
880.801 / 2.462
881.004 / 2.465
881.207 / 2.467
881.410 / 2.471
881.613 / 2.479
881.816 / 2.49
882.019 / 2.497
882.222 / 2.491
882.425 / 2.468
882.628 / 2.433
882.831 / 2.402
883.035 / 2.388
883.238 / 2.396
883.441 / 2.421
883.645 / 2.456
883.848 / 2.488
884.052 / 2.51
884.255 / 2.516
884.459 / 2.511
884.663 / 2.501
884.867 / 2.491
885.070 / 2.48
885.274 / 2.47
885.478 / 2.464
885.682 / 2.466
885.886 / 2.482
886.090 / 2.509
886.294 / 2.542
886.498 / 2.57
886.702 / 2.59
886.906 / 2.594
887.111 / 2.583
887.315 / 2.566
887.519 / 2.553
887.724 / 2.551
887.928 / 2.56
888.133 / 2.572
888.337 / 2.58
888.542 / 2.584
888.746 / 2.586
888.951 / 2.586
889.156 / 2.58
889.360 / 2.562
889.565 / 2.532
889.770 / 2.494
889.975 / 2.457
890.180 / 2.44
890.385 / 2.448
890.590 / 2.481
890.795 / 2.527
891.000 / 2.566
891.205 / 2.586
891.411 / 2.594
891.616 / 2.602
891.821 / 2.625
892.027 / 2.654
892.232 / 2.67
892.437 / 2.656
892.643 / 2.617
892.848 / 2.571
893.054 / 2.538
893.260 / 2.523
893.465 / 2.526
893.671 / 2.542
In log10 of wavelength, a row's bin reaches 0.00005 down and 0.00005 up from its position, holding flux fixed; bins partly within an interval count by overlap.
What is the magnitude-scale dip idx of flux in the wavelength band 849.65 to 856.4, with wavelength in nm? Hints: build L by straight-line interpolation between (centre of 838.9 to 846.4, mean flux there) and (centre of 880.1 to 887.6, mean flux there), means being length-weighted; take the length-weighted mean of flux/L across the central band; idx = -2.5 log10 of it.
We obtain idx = 0.04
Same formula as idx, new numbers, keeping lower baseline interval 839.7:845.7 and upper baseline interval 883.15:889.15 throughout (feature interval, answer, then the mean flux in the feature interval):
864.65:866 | 0.059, 2.47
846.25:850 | 0.058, 2.54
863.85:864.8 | 0.050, 2.5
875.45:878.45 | -0.019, 2.61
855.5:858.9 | 0.061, 2.5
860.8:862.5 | 0.089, 2.42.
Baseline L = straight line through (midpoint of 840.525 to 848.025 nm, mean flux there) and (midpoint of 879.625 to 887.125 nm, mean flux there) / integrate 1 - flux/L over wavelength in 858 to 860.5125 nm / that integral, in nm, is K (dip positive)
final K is 0.12 nm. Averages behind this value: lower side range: 2.64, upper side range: 2.49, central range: 2.46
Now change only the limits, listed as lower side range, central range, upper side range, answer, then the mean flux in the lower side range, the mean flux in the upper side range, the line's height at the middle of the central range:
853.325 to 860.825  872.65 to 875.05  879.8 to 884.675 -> -0.051 nm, 2.51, 2.47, 2.48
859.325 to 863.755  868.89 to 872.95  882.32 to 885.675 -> -0.184 nm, 2.45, 2.46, 2.46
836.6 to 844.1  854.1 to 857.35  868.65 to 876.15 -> 0.150 nm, 2.74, 2.56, 2.65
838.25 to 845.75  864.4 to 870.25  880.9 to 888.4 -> 0.163 nm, 2.72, 2.5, 2.59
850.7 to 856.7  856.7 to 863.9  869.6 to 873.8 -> 0.253 nm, 2.54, 2.57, 2.55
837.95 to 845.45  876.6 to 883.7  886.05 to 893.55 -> 0.177 nm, 2.73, 2.56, 2.6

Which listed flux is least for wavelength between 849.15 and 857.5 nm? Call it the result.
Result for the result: 2.487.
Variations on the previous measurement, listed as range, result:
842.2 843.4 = 2.681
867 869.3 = 2.501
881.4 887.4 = 2.388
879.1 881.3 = 2.462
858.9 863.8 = 2.304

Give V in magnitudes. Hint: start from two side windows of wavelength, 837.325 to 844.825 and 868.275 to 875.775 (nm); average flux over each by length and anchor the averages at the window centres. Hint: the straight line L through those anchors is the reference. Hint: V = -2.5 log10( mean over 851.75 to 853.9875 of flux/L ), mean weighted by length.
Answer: 0.06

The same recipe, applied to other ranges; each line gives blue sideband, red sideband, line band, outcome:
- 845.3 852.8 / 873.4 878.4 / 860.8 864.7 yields 0.05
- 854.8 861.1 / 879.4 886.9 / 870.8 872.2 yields -0.03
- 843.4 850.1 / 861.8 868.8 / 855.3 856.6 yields 0.00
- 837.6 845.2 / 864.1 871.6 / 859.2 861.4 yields 0.04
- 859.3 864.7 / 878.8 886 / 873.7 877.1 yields -0.03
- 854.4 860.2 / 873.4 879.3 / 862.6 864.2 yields 0.02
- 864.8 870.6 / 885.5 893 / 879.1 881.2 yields 0.02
